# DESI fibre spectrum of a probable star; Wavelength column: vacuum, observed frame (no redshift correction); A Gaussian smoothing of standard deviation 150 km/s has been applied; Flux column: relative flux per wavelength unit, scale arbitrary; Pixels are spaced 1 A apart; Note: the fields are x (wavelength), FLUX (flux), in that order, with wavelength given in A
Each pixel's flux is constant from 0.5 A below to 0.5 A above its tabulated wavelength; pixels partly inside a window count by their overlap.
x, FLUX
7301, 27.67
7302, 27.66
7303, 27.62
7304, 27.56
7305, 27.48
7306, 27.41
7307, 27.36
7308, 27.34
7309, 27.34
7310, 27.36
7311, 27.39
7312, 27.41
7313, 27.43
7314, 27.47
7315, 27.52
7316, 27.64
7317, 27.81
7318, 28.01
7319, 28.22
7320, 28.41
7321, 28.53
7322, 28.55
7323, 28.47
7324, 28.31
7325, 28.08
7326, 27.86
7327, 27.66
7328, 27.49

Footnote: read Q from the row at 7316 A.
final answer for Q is 27.64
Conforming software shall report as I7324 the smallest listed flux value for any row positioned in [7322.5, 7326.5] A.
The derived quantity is 27.86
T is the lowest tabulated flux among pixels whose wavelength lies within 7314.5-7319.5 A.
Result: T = 27.52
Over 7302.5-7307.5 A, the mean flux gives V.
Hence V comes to 27.5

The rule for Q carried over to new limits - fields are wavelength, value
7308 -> 27.34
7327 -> 27.66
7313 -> 27.43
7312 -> 27.41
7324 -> 28.31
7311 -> 27.39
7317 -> 27.81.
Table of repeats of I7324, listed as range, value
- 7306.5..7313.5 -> 27.34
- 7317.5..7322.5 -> 28.01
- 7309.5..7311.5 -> 27.36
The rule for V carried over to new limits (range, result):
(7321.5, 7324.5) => 28.4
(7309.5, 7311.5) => 27.4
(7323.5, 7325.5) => 28.2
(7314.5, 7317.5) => 27.7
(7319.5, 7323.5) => 28.5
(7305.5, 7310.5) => 27.4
